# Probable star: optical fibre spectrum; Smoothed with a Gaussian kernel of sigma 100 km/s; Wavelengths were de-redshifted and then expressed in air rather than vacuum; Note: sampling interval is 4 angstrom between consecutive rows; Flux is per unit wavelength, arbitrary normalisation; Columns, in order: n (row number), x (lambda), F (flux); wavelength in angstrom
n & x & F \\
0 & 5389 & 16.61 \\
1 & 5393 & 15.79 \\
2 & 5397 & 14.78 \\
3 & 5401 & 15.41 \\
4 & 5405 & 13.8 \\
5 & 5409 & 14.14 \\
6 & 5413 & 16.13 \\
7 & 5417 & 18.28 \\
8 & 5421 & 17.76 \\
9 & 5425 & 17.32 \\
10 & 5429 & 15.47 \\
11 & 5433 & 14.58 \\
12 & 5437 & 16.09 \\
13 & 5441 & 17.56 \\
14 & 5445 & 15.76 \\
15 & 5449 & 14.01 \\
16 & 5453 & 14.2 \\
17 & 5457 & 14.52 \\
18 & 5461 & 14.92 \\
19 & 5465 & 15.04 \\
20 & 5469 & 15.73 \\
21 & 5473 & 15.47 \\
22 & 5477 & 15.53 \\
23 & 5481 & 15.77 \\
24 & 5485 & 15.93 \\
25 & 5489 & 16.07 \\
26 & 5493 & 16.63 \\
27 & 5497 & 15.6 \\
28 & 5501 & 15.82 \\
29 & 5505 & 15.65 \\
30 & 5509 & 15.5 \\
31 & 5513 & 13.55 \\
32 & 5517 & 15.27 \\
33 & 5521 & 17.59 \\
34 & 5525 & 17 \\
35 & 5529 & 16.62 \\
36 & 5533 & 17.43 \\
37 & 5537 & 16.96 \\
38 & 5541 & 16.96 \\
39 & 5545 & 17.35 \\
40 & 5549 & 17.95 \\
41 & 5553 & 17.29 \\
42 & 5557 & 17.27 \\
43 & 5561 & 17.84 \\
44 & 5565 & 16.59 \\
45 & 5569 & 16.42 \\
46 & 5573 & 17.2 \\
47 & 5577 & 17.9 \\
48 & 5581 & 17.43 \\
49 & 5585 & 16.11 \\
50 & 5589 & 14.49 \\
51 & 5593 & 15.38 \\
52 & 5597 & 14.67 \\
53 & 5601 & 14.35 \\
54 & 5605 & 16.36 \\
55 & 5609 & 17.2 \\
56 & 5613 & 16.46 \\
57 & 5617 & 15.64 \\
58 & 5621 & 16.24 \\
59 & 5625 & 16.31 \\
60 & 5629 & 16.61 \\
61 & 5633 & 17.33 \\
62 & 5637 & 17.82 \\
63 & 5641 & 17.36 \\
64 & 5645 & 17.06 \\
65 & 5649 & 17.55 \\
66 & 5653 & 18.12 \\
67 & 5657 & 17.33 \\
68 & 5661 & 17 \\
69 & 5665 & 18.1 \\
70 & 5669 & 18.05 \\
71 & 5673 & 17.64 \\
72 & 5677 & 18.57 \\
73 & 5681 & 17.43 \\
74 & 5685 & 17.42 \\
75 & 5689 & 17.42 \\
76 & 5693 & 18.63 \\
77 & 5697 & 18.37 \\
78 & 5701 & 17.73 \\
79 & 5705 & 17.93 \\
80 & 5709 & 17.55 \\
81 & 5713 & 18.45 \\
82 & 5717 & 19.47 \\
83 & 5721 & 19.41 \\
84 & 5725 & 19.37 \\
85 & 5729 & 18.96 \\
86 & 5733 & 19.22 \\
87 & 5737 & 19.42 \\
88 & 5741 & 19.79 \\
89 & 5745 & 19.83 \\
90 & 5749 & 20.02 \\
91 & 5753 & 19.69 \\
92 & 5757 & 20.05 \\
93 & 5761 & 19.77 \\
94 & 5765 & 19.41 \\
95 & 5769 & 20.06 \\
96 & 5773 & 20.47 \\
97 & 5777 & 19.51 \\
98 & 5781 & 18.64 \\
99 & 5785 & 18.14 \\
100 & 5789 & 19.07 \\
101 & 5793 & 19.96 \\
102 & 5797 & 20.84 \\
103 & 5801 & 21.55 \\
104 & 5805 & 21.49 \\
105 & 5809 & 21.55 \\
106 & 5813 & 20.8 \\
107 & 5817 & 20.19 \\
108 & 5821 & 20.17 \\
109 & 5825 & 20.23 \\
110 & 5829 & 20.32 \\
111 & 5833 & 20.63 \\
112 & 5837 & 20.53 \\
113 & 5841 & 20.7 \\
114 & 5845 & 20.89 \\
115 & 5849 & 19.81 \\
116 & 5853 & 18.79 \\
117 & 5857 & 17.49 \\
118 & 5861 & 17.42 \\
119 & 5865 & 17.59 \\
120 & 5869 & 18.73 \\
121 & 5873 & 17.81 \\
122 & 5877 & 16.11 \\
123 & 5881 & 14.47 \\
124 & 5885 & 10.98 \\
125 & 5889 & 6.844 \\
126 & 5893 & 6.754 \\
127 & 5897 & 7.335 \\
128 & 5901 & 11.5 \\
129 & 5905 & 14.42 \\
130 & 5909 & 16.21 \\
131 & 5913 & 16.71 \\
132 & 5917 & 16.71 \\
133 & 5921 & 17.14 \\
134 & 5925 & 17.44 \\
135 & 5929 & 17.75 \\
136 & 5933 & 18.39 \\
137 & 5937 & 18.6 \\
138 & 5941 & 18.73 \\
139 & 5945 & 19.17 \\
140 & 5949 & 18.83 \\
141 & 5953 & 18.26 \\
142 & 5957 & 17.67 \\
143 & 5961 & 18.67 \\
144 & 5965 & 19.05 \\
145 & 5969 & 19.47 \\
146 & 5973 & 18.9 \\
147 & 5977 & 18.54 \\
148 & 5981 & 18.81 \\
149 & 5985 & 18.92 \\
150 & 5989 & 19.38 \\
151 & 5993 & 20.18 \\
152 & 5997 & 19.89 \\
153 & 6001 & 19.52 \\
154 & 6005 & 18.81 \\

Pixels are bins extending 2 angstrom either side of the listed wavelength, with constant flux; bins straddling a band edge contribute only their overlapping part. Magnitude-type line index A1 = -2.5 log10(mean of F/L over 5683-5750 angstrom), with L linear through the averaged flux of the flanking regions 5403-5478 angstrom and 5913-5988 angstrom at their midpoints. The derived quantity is -0.100 mag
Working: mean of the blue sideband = 15.6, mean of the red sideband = 18.4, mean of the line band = 18.7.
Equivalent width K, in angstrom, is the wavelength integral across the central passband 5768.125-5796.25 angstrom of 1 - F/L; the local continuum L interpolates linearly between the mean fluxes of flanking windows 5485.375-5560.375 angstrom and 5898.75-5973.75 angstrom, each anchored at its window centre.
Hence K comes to -3.8 angstrom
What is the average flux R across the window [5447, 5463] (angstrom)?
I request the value 14.4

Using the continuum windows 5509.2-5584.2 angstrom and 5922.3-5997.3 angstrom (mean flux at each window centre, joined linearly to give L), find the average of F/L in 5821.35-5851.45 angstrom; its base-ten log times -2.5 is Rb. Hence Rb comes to -0.13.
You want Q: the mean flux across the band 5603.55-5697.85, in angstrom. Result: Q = 17.3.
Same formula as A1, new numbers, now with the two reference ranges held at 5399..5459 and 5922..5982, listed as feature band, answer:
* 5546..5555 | -0.081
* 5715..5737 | -0.119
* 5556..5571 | -0.040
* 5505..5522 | 0.052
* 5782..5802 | -0.123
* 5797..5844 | -0.166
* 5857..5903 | 0.326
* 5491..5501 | -0.001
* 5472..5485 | 0.020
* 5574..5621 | 0.037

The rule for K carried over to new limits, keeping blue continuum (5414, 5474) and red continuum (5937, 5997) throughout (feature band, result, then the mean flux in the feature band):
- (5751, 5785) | -3.6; 19.6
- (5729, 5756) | -3.1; 19.6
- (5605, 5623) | 0.5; 16.4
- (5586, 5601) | 1.6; 14.9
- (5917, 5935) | 1.1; 17.6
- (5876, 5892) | 6.0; 11.5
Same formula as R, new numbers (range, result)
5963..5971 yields 19.3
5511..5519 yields 14.4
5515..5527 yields 16.6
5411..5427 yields 17.4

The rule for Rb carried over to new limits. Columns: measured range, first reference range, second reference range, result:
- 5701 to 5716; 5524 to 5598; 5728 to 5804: 0.05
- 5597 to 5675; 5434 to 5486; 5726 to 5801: 0.06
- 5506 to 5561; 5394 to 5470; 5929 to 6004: -0.03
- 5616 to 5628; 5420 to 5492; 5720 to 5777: 0.11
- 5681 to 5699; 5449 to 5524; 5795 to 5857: 0.03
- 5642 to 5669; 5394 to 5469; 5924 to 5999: -0.04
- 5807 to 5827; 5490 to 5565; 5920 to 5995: -0.15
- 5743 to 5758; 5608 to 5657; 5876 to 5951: -0.23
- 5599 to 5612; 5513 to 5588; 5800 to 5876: 0.10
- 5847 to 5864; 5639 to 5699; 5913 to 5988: -0.01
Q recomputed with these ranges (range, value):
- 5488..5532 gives 16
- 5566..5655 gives 16.5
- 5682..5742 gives 18.6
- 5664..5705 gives 17.9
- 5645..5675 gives 17.6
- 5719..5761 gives 19.6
